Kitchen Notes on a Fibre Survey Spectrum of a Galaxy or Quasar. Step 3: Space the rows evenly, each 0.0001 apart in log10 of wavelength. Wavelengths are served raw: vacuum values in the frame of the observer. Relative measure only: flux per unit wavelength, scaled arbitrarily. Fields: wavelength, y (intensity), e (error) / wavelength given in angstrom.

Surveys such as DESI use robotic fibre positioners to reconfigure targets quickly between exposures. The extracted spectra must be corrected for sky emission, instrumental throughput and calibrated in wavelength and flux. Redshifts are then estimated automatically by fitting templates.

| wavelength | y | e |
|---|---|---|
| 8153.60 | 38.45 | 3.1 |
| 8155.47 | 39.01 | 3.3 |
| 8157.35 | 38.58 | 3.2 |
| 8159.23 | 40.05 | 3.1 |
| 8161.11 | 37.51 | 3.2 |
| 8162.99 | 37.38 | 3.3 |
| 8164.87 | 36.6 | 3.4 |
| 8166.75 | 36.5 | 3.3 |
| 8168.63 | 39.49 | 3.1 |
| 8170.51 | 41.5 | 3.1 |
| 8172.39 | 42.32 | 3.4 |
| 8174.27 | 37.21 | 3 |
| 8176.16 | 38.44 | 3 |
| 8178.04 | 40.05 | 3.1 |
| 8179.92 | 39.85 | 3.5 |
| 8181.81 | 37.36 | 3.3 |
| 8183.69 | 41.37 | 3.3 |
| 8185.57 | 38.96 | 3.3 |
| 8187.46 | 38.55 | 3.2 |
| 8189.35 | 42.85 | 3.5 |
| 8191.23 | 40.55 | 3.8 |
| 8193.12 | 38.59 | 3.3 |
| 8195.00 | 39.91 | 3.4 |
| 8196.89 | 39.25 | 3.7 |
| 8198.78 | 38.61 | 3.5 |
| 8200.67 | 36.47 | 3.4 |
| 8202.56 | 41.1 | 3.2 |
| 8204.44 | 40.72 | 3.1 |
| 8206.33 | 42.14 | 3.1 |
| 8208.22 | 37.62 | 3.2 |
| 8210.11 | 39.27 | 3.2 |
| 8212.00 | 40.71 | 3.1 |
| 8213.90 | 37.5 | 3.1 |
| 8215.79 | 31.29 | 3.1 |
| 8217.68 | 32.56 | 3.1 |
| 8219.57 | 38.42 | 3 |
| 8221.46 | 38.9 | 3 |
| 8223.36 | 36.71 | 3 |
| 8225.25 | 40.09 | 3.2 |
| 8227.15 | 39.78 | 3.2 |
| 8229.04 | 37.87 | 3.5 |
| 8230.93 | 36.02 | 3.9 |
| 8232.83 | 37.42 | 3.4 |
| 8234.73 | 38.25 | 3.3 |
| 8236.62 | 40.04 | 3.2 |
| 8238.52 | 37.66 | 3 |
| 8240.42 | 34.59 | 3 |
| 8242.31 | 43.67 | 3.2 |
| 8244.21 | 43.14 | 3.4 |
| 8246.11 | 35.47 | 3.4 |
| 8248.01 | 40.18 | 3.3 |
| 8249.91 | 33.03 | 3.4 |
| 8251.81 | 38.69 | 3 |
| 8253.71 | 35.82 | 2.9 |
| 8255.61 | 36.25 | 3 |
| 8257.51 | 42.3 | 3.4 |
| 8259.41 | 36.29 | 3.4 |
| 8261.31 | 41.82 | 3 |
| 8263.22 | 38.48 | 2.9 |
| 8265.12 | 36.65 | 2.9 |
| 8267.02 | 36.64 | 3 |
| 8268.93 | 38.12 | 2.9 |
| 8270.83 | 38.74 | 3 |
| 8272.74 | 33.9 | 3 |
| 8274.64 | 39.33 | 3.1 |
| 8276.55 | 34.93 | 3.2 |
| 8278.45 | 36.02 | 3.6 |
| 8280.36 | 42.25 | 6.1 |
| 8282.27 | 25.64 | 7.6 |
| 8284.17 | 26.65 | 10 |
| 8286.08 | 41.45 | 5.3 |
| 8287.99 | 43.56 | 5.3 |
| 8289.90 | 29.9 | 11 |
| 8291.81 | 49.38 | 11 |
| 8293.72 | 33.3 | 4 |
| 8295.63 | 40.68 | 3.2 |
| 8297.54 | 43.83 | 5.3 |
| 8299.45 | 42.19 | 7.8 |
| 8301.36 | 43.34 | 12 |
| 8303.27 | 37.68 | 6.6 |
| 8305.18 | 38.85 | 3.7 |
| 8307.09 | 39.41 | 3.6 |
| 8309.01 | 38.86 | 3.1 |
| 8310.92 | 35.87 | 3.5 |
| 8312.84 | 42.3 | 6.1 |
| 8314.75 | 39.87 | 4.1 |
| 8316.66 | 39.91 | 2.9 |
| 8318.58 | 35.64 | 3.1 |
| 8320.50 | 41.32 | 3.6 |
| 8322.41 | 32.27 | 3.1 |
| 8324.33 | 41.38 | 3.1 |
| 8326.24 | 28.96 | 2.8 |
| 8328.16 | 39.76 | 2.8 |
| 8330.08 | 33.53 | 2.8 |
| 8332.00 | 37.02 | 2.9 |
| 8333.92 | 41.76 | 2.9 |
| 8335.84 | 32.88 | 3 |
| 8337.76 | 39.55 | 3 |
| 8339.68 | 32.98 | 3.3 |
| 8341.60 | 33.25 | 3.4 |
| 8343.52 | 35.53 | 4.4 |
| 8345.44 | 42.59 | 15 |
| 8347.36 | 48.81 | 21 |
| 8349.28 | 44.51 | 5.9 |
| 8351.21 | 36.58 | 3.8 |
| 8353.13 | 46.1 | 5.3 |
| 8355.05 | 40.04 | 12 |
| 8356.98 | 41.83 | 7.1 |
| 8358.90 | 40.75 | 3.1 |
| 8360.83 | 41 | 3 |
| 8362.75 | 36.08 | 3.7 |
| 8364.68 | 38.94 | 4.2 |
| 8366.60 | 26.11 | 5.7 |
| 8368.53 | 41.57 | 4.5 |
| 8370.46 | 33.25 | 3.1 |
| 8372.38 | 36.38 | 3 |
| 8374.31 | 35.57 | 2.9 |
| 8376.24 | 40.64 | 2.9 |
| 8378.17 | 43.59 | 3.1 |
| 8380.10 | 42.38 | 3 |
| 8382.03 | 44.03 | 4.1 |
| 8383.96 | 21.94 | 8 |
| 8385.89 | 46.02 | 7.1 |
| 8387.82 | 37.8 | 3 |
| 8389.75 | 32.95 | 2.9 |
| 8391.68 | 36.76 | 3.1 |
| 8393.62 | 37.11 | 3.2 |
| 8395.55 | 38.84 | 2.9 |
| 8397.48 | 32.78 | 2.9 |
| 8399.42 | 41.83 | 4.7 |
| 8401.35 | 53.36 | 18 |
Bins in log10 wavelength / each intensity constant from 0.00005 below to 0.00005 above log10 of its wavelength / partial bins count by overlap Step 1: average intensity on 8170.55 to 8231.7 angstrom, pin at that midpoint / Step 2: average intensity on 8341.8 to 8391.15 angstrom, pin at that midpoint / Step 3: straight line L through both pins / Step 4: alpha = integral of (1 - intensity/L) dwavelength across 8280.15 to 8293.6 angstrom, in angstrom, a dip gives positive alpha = 0.8 angstrom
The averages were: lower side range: 38.8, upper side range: 38.9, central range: 36.4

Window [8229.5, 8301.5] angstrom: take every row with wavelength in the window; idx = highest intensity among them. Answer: 49.38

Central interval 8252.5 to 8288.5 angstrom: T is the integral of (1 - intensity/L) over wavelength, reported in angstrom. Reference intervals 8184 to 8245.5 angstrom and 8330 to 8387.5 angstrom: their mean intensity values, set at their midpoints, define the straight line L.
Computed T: 1.53 angstrom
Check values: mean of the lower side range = 38.7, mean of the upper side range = 38.6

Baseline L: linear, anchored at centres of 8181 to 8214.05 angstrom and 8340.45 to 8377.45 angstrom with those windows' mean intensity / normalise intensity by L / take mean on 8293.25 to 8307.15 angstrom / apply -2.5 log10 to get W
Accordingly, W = -0.03 mag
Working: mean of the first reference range 39.6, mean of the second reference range 38.9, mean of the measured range 40.2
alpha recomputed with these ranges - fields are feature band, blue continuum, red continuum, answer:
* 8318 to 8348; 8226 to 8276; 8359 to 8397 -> 0.34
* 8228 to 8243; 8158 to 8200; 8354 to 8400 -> 0.27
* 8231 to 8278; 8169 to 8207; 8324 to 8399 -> 1.41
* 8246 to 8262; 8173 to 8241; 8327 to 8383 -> 0.34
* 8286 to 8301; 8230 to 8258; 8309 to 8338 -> -1.15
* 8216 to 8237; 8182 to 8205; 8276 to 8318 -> 0.93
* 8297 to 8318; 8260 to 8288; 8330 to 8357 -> -1.18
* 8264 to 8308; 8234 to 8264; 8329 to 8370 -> 0.66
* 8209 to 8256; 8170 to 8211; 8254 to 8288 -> 0.60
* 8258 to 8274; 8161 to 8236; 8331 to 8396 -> 0.33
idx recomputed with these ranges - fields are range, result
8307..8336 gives 42.3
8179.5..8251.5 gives 43.67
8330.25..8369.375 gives 48.81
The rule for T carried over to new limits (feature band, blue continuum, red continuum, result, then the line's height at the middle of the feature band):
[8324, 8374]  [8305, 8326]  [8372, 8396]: 0.2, 38.2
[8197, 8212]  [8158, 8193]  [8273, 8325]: -0.2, 39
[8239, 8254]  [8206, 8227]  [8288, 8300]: 0.2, 38.6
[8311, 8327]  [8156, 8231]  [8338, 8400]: 0.3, 38.5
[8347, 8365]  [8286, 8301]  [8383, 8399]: -1.8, 37.5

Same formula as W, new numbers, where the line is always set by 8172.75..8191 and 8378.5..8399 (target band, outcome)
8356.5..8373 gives 0.01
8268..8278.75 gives 0.05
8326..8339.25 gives 0.04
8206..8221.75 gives 0.05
